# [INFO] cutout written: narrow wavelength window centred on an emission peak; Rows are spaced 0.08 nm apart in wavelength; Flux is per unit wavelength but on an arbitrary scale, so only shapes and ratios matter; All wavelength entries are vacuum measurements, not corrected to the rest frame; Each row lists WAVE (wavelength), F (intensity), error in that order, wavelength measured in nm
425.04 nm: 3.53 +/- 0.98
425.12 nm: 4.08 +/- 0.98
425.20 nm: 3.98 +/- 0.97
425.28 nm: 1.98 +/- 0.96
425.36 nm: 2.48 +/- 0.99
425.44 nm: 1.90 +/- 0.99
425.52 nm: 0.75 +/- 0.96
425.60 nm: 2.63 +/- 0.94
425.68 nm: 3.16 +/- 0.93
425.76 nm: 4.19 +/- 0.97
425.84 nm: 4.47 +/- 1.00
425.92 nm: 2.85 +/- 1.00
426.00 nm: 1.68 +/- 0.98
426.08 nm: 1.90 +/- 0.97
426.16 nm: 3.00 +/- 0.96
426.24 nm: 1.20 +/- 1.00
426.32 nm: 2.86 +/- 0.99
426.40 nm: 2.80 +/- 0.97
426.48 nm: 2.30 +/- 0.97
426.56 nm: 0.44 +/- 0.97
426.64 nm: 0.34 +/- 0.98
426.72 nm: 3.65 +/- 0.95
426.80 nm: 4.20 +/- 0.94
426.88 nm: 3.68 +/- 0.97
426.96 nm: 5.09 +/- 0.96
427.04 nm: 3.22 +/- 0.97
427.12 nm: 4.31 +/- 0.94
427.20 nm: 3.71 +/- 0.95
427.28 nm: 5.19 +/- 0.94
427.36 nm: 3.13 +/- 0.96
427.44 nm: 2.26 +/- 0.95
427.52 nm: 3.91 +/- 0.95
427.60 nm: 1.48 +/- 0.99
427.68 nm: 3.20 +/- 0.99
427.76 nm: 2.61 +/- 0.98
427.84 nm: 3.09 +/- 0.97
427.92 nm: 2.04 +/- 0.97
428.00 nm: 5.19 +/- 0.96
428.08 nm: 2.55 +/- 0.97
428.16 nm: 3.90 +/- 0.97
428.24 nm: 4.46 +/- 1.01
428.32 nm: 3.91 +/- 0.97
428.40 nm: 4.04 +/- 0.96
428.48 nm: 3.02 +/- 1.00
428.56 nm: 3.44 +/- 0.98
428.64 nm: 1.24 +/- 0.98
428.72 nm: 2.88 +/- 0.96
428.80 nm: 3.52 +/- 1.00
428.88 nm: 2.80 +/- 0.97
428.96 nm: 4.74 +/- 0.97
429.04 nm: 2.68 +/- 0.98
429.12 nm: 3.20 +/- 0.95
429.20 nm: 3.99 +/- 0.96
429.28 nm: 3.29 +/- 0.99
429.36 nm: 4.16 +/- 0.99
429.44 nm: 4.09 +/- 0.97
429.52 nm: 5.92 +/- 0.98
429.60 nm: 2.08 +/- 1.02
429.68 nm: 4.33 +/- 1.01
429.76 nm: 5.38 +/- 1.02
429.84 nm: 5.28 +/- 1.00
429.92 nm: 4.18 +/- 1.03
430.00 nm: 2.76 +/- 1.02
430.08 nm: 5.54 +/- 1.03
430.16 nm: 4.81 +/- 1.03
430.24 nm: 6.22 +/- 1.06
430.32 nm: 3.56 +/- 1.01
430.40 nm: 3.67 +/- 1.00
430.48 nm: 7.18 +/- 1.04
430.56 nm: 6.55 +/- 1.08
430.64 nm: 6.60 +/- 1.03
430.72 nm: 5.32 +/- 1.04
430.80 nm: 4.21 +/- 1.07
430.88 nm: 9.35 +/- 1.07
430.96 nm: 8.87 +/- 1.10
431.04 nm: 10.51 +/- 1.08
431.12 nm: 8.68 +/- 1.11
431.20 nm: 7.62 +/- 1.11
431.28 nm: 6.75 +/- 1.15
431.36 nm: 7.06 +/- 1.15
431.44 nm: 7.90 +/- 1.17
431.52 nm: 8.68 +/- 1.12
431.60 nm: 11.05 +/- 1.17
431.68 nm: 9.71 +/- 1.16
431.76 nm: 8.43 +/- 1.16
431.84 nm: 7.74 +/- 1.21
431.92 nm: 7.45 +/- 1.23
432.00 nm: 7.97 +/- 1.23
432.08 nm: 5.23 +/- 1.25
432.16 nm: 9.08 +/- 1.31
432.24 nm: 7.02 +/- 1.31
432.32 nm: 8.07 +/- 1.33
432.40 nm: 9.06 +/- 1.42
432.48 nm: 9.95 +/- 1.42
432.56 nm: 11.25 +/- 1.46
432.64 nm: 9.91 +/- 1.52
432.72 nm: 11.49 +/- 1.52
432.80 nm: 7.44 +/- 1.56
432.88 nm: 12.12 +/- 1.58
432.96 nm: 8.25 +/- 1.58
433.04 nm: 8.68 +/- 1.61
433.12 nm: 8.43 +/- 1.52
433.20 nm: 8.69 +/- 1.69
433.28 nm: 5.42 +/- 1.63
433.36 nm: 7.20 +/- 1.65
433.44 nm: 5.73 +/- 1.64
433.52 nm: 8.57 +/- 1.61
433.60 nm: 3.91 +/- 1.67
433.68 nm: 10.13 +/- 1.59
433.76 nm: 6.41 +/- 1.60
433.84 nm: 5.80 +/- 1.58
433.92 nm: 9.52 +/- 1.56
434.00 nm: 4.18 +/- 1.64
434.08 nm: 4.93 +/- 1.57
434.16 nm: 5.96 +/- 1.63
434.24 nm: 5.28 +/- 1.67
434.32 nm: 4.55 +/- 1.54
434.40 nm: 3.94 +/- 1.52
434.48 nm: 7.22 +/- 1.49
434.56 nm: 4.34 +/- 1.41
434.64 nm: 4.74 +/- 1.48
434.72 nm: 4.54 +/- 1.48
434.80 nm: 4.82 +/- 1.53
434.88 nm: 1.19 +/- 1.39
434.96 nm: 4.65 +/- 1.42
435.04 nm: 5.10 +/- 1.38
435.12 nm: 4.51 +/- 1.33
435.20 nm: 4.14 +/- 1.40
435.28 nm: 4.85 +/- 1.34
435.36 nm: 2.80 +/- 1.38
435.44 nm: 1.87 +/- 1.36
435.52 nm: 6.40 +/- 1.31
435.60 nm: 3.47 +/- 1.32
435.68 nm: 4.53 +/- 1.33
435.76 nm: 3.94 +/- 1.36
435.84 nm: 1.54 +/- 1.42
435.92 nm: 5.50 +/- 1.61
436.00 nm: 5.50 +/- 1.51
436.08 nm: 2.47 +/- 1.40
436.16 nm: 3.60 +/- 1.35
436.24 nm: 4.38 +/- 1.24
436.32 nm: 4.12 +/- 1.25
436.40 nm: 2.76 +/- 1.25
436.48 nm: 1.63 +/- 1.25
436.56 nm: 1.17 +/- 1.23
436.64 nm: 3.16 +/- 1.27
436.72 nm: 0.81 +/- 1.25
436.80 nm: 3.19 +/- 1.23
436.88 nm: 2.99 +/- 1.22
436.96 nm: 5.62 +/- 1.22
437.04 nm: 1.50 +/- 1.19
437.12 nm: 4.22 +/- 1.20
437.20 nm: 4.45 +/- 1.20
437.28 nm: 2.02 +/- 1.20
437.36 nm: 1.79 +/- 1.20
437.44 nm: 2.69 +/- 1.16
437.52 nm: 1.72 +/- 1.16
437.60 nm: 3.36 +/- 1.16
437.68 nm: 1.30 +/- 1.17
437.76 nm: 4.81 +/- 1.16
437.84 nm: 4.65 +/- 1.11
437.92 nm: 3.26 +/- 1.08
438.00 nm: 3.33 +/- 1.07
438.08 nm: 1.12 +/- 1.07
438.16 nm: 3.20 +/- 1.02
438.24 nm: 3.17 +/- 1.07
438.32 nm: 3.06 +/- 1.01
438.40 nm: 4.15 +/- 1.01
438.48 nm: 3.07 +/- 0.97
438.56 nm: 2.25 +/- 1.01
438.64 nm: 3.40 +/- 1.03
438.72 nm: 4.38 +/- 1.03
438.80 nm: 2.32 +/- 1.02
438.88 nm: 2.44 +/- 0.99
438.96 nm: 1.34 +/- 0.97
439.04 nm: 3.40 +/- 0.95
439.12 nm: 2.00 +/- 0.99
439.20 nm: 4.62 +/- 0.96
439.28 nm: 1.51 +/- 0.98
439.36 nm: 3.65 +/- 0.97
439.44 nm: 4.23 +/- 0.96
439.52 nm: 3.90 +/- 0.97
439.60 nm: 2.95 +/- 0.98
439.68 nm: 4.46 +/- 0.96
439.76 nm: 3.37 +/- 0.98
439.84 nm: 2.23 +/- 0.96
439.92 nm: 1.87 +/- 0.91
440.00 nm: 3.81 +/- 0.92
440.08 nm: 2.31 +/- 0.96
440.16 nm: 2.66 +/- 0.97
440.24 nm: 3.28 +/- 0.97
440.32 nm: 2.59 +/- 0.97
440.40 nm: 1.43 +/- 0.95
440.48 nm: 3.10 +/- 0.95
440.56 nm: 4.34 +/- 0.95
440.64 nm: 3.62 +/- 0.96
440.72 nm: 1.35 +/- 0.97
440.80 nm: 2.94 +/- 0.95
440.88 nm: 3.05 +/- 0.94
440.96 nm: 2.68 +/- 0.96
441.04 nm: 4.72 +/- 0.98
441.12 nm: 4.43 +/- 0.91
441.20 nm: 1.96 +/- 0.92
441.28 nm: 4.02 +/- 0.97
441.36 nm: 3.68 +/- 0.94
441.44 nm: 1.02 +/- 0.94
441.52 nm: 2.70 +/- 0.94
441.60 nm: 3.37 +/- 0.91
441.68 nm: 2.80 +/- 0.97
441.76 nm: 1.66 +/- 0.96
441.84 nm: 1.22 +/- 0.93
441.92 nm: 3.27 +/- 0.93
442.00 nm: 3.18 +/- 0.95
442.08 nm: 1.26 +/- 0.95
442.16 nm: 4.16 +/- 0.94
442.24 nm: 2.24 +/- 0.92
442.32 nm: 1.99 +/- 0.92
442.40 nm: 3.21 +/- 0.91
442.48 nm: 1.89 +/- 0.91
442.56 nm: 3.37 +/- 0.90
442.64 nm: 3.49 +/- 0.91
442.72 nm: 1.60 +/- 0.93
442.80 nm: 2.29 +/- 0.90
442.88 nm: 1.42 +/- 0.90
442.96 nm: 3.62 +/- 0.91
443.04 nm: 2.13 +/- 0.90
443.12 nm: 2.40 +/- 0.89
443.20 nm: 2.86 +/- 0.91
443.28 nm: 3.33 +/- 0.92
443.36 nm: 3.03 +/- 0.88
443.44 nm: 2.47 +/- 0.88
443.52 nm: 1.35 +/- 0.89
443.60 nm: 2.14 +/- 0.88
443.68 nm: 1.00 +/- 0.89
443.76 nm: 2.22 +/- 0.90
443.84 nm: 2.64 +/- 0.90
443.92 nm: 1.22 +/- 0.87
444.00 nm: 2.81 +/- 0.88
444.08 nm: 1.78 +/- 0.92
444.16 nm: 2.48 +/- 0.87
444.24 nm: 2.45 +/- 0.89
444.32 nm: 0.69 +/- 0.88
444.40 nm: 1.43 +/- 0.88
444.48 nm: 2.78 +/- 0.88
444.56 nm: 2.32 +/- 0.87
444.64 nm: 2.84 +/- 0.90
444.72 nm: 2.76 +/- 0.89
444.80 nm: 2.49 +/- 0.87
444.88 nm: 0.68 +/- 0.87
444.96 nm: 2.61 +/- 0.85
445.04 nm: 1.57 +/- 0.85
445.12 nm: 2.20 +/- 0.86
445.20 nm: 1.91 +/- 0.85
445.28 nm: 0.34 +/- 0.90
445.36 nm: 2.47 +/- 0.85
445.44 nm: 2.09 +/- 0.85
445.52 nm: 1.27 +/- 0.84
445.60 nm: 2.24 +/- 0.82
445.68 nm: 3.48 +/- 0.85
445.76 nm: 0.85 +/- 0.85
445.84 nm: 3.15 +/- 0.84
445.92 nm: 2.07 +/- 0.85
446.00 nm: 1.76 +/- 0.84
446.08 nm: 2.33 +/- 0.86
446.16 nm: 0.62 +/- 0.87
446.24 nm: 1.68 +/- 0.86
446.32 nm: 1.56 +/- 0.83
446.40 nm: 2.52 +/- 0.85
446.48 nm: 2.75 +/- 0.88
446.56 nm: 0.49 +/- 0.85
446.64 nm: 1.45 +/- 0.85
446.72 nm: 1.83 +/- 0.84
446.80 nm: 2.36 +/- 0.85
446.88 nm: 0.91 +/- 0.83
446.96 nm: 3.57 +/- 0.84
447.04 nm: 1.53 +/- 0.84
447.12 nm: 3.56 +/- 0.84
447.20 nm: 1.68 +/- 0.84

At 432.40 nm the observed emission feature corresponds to Mg II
